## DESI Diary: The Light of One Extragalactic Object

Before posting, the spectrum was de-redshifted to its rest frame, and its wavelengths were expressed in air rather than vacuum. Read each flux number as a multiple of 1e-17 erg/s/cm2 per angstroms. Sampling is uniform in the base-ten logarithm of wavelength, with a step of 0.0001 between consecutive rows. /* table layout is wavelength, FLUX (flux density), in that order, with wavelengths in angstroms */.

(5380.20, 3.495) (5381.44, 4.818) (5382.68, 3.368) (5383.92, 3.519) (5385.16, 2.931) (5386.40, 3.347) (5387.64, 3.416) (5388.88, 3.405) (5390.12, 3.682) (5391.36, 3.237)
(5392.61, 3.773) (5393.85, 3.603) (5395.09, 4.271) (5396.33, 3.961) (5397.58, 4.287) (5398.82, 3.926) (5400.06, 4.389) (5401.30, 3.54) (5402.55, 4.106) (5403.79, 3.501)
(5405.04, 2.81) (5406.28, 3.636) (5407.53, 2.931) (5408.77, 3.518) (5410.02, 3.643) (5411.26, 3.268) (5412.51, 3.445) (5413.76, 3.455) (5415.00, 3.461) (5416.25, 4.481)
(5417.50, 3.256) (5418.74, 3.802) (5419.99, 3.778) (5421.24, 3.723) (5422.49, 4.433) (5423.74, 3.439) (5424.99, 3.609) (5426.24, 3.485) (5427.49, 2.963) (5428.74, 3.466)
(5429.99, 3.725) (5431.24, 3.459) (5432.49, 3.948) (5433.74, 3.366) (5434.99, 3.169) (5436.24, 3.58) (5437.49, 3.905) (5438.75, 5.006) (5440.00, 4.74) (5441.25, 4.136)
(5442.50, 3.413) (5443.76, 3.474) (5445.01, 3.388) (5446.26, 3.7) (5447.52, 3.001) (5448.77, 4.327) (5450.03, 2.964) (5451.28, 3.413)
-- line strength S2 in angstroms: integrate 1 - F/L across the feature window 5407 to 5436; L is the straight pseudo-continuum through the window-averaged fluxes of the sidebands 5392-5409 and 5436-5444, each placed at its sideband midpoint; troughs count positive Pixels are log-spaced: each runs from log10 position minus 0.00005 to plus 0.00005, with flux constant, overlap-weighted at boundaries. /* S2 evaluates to 2.7 angstroms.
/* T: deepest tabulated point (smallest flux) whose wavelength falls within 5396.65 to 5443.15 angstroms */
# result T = 2.81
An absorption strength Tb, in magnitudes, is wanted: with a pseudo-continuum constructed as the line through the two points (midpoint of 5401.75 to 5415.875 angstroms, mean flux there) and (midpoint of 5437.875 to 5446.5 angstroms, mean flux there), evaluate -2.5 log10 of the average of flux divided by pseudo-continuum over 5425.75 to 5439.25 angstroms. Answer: 0.06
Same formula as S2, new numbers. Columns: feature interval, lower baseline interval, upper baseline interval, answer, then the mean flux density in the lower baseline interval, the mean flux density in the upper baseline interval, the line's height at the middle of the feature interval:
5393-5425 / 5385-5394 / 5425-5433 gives -2.1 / 3.44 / 3.51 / 3.47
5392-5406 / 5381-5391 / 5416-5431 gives -1.0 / 3.53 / 3.65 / 3.57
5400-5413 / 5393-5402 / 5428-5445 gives 1.5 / 3.99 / 3.78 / 3.94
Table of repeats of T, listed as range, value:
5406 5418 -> 2.931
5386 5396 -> 3.237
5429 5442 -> 3.169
